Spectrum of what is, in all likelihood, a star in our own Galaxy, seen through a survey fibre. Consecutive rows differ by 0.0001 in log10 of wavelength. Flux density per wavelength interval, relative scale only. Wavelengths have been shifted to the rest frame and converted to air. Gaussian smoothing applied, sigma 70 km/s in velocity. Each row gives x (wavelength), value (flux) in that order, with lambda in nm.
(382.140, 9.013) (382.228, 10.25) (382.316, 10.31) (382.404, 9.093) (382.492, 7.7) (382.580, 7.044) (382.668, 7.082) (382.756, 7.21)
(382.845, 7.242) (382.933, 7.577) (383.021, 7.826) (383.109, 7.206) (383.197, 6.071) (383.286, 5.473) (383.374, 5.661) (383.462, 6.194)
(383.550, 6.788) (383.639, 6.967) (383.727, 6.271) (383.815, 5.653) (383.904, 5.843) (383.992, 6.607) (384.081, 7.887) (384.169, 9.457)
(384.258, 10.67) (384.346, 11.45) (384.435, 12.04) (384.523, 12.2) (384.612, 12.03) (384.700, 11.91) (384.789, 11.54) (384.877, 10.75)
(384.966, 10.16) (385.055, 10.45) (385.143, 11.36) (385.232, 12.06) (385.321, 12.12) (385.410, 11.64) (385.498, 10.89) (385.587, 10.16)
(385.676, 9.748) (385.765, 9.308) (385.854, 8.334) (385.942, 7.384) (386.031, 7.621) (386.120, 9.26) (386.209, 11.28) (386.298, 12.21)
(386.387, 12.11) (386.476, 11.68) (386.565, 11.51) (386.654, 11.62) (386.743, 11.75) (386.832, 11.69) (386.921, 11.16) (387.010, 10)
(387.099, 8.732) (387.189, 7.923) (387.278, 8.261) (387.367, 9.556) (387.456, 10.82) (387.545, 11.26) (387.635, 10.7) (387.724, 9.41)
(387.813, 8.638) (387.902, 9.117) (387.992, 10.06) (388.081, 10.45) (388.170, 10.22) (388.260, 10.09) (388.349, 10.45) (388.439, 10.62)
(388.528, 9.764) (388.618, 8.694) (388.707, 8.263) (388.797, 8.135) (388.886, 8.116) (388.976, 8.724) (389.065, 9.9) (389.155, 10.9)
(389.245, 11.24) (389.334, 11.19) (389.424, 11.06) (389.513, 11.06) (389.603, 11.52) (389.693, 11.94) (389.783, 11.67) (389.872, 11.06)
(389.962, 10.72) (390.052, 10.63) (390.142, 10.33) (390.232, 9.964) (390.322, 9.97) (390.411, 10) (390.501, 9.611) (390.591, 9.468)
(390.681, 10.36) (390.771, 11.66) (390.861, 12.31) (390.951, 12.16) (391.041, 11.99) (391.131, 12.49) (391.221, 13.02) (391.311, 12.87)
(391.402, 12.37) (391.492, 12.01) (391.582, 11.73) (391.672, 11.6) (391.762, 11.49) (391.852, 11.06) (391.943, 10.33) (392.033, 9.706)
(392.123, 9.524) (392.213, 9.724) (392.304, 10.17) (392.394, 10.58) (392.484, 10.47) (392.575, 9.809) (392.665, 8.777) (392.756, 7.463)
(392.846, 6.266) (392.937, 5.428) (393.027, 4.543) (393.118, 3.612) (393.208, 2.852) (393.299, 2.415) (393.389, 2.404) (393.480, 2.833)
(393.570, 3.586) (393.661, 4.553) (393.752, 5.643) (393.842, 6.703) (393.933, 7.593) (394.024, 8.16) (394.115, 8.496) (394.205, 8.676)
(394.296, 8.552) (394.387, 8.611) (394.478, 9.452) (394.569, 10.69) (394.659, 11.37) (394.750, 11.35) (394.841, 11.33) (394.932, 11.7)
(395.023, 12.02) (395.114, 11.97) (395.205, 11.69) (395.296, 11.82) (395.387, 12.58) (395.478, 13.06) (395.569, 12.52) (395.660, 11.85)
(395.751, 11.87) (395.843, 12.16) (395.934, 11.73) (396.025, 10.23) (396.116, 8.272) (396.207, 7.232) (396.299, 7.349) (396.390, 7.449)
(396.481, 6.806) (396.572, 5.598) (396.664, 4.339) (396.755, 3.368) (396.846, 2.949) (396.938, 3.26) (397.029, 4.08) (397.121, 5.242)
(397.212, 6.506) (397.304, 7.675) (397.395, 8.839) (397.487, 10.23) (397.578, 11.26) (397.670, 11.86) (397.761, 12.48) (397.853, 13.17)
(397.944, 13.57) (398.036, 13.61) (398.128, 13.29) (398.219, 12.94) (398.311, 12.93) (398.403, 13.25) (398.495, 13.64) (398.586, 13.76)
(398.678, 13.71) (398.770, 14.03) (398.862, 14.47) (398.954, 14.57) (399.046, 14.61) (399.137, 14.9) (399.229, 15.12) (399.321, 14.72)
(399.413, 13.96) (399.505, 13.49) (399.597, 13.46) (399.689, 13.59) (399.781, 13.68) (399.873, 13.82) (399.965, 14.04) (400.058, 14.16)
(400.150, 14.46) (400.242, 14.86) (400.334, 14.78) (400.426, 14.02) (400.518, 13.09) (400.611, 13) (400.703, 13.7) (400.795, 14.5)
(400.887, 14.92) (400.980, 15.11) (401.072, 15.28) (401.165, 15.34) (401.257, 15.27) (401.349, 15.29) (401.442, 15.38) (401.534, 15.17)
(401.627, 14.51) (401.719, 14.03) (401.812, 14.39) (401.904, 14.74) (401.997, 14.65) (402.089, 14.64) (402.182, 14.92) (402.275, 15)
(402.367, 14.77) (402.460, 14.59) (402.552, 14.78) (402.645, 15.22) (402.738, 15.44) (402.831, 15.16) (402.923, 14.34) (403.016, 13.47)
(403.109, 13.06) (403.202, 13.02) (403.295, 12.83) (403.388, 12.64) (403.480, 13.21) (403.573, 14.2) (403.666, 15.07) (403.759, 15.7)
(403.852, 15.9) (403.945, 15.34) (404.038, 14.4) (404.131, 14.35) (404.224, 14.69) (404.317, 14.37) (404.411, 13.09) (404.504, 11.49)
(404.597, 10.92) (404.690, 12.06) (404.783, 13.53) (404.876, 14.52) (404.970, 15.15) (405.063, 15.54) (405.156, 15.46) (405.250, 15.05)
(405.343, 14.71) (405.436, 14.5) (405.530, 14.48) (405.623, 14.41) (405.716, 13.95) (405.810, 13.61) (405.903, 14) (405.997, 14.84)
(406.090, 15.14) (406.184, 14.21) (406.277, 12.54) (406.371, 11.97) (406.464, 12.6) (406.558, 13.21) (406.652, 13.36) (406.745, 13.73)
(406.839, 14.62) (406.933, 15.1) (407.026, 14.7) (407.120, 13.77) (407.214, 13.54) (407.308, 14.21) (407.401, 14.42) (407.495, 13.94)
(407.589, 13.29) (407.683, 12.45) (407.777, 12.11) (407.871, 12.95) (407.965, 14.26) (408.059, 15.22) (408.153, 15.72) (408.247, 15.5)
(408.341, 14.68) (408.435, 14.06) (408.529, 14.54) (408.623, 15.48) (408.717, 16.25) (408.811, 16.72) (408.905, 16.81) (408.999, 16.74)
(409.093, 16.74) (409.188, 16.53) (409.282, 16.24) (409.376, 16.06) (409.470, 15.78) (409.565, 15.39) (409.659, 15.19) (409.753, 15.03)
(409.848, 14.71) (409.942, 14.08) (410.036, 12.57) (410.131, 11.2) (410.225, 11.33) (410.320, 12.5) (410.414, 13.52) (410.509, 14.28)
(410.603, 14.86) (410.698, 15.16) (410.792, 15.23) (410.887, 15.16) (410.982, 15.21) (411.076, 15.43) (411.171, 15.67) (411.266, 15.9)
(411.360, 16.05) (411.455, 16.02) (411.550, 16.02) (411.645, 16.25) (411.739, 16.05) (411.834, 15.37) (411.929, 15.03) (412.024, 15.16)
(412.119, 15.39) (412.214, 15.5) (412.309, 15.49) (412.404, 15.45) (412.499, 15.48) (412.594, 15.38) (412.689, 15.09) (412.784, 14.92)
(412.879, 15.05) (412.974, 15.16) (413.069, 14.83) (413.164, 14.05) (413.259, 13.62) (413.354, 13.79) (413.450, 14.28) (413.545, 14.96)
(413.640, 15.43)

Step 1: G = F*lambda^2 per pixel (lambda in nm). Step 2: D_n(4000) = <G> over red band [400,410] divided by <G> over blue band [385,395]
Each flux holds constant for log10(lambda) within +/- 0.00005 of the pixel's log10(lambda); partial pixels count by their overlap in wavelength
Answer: 1.61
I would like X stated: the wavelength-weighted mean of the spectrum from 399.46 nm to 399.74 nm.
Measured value 13.5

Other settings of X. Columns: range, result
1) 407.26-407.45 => 14.3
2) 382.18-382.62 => 8.9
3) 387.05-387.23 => 8.34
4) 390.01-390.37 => 10.2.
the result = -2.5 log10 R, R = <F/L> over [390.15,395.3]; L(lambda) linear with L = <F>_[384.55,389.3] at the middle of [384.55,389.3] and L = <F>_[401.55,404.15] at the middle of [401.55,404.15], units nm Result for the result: 0.26 mag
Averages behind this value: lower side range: 10.2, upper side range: 14.5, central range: 9.23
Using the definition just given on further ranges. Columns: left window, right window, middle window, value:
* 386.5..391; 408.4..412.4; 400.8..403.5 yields -0.096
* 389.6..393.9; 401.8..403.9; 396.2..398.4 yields 0.339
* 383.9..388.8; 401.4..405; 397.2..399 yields 0.053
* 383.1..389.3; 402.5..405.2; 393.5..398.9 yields 0.245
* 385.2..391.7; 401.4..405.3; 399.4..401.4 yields -0.055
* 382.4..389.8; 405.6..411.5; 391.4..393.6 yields 0.341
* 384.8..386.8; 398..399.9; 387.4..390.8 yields 0.126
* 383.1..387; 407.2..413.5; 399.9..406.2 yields -0.078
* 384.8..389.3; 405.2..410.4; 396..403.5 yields 0.024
